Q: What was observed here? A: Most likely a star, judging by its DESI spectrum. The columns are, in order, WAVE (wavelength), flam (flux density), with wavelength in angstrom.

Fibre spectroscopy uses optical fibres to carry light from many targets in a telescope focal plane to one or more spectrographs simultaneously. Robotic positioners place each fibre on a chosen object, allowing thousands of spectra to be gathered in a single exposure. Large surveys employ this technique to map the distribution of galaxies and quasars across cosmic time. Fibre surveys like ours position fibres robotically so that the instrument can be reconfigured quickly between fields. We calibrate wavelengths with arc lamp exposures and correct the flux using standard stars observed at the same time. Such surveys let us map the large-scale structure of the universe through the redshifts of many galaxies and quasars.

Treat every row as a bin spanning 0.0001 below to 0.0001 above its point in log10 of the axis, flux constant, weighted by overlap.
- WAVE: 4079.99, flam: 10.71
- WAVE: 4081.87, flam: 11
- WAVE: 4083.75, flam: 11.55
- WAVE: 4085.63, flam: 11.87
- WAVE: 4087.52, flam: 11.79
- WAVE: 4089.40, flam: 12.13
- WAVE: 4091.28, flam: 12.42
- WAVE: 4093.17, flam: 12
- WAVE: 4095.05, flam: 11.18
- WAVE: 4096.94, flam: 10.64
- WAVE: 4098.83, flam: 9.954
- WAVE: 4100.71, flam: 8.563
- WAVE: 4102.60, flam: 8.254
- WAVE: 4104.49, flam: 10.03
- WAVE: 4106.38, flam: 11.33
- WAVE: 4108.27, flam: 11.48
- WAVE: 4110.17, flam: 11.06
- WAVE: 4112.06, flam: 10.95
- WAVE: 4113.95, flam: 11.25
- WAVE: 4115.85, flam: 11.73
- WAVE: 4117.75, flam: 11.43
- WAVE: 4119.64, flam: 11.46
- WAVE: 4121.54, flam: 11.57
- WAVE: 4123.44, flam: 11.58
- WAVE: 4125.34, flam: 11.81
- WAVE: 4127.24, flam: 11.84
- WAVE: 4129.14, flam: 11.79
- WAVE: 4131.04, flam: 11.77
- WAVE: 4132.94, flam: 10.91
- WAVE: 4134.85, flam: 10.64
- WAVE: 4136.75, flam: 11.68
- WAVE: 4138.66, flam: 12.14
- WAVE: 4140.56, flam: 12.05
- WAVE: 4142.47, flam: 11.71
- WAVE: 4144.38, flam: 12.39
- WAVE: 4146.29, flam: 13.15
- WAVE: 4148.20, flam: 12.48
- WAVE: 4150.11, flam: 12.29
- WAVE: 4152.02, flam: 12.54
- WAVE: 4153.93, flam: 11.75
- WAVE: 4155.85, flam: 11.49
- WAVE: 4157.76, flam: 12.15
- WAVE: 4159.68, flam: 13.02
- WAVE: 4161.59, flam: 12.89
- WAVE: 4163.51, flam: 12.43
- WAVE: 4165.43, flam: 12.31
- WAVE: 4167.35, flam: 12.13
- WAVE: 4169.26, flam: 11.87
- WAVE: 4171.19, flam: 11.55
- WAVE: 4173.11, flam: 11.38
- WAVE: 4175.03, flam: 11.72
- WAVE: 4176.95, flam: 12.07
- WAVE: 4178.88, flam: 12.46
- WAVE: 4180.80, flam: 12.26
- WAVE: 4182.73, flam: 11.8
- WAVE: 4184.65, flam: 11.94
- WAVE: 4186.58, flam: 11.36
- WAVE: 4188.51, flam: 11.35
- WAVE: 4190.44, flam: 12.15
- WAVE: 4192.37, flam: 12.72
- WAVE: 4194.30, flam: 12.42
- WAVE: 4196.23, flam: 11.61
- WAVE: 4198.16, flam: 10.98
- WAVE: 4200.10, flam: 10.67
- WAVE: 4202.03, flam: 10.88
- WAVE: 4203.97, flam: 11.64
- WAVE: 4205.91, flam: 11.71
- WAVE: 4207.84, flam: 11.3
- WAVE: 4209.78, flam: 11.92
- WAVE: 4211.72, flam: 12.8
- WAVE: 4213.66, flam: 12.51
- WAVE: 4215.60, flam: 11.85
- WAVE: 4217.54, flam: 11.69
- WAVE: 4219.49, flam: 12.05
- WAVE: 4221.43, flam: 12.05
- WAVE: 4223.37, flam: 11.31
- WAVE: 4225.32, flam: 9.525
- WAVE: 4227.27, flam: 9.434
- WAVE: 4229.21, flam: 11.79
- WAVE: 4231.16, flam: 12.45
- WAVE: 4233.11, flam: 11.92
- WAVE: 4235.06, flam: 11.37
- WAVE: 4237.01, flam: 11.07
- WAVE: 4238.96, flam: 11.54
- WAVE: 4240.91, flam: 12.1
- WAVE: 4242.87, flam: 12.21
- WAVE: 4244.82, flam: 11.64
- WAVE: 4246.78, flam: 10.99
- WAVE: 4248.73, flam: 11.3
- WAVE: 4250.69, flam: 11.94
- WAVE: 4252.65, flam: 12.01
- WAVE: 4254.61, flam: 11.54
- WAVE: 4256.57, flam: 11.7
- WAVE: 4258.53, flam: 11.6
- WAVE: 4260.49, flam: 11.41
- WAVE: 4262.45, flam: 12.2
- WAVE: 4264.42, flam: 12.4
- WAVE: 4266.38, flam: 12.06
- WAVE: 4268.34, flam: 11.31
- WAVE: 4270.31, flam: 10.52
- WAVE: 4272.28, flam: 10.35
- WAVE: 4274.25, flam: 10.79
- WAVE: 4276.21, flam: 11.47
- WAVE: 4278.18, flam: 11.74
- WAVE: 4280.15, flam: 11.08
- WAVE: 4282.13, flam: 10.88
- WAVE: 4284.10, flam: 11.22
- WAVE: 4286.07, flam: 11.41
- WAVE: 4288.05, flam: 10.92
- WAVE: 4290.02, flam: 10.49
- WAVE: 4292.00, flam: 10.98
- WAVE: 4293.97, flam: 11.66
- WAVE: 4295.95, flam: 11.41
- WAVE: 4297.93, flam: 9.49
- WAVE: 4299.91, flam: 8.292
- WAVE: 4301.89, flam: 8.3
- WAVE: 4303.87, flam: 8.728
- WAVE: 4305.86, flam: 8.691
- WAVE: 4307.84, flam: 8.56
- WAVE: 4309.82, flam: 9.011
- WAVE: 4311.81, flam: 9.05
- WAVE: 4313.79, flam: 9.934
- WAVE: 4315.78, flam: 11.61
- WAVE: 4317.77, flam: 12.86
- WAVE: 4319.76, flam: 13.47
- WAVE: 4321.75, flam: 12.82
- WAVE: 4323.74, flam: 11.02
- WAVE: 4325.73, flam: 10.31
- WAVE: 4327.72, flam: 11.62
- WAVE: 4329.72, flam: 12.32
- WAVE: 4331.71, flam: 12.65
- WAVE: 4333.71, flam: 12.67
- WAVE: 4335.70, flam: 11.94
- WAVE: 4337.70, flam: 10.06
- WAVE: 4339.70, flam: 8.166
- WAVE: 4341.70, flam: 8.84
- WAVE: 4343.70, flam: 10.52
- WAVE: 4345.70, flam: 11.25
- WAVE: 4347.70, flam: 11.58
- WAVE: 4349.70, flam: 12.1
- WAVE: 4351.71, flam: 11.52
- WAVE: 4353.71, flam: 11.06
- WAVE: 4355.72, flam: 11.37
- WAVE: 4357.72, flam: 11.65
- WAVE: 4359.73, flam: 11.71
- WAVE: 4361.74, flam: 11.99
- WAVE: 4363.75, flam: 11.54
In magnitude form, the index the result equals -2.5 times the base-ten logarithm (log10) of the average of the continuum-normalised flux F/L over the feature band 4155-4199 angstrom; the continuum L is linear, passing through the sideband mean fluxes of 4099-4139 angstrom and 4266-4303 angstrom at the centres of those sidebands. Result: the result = -0.10 mag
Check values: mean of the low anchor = 11.1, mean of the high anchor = 10.7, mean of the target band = 12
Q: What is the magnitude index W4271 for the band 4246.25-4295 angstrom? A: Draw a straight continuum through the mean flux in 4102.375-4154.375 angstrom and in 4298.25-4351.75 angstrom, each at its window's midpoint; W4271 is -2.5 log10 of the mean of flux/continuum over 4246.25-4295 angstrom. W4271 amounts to -0.05 mag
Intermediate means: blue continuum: 11.6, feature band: 11.4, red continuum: 10.6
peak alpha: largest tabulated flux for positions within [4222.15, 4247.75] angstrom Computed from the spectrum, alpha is 12.45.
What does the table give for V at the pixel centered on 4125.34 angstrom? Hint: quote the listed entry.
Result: 11.81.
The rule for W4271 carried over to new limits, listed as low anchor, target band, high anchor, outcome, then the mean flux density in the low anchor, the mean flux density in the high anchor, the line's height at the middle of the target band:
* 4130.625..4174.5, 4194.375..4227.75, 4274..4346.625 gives 0.01 mag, 12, 10.7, 11.5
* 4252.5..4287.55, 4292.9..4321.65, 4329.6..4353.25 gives 0.11 mag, 11.4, 11.1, 11.2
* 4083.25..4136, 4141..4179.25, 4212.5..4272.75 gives -0.08 mag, 11.2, 11.6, 11.3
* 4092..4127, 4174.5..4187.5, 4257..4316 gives -0.11 mag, 10.9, 10.6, 10.8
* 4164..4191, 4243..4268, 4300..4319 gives -0.12 mag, 11.9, 9.62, 10.5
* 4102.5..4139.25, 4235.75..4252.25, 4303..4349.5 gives -0.06 mag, 11.3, 10.8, 11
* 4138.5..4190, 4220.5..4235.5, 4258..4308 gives 0.01 mag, 12.1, 10.7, 11.4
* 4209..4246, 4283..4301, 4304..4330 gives 0.04 mag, 11.6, 10.8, 11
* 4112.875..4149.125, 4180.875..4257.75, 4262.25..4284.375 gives -0.01 mag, 11.8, 11.3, 11.5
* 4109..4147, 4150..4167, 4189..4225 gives -0.06 mag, 11.6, 11.7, 11.7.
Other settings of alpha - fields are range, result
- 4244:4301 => 12.4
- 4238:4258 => 12.21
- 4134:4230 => 13.15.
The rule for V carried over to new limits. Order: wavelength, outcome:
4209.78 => 11.92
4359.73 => 11.71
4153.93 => 11.75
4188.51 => 11.35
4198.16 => 10.98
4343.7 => 10.52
